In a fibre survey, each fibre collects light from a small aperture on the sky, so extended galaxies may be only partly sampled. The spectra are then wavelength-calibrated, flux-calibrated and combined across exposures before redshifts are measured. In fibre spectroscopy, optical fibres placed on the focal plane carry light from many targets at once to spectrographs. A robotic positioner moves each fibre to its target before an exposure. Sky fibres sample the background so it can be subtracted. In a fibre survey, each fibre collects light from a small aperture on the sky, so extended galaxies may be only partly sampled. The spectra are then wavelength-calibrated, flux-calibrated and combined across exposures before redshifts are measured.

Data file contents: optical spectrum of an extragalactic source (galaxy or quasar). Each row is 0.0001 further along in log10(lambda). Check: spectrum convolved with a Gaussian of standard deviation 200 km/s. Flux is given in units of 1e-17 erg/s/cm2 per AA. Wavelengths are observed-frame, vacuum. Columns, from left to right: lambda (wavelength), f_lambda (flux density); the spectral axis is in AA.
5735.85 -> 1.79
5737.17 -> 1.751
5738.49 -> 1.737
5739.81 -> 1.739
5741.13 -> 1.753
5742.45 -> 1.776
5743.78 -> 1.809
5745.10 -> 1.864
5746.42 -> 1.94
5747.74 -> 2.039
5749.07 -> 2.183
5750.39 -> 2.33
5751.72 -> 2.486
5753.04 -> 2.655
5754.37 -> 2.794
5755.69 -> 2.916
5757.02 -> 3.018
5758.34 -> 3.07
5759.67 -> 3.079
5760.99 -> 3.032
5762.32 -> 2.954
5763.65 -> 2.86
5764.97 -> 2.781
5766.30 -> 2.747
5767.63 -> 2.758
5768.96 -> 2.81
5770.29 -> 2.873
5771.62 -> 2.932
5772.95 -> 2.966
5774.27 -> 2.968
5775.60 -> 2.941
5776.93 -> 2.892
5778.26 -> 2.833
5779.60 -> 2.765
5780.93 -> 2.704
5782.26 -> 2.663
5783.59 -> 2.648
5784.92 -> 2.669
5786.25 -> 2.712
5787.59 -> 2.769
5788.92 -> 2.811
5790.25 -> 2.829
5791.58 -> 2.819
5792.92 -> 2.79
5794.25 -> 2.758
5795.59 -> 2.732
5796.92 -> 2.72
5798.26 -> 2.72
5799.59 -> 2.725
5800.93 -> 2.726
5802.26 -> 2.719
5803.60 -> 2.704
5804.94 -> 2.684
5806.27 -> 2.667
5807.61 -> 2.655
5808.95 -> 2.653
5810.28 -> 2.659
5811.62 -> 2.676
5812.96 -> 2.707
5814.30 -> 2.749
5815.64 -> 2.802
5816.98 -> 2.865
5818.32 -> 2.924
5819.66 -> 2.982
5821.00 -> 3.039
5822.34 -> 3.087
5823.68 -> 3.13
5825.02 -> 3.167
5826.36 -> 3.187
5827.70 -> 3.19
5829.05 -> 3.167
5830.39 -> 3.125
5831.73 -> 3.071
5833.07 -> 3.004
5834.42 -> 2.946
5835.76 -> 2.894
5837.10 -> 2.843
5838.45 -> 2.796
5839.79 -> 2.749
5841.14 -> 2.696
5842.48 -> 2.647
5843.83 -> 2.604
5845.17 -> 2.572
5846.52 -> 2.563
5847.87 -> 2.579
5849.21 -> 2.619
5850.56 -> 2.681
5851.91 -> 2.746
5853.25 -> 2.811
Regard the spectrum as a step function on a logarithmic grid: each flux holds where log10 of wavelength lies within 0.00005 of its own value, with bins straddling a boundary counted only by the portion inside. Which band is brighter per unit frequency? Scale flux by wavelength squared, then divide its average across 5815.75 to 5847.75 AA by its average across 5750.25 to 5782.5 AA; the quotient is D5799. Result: 1.0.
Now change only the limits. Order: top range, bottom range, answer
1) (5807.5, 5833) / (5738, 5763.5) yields 1.26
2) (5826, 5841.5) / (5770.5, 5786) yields 1.08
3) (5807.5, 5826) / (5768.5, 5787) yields 1.04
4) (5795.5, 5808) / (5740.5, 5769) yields 1.09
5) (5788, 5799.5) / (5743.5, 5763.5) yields 1.09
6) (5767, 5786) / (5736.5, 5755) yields 1.38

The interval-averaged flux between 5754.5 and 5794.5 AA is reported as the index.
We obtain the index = 2.85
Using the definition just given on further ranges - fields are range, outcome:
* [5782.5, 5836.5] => 2.85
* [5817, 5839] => 3.03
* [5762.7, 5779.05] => 2.86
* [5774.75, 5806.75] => 2.75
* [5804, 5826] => 2.84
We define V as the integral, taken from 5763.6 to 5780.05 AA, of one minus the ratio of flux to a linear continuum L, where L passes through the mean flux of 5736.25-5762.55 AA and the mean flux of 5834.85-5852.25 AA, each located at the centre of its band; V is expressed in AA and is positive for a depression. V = -2.98 AA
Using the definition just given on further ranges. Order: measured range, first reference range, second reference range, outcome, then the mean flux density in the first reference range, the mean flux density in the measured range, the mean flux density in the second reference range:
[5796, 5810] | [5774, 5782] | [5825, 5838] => 1.1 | 2.83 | 2.7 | 3.05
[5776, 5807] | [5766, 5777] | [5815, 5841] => 1.9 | 2.88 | 2.74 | 2.99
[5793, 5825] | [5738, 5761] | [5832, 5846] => -2.0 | 2.33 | 2.79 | 2.78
